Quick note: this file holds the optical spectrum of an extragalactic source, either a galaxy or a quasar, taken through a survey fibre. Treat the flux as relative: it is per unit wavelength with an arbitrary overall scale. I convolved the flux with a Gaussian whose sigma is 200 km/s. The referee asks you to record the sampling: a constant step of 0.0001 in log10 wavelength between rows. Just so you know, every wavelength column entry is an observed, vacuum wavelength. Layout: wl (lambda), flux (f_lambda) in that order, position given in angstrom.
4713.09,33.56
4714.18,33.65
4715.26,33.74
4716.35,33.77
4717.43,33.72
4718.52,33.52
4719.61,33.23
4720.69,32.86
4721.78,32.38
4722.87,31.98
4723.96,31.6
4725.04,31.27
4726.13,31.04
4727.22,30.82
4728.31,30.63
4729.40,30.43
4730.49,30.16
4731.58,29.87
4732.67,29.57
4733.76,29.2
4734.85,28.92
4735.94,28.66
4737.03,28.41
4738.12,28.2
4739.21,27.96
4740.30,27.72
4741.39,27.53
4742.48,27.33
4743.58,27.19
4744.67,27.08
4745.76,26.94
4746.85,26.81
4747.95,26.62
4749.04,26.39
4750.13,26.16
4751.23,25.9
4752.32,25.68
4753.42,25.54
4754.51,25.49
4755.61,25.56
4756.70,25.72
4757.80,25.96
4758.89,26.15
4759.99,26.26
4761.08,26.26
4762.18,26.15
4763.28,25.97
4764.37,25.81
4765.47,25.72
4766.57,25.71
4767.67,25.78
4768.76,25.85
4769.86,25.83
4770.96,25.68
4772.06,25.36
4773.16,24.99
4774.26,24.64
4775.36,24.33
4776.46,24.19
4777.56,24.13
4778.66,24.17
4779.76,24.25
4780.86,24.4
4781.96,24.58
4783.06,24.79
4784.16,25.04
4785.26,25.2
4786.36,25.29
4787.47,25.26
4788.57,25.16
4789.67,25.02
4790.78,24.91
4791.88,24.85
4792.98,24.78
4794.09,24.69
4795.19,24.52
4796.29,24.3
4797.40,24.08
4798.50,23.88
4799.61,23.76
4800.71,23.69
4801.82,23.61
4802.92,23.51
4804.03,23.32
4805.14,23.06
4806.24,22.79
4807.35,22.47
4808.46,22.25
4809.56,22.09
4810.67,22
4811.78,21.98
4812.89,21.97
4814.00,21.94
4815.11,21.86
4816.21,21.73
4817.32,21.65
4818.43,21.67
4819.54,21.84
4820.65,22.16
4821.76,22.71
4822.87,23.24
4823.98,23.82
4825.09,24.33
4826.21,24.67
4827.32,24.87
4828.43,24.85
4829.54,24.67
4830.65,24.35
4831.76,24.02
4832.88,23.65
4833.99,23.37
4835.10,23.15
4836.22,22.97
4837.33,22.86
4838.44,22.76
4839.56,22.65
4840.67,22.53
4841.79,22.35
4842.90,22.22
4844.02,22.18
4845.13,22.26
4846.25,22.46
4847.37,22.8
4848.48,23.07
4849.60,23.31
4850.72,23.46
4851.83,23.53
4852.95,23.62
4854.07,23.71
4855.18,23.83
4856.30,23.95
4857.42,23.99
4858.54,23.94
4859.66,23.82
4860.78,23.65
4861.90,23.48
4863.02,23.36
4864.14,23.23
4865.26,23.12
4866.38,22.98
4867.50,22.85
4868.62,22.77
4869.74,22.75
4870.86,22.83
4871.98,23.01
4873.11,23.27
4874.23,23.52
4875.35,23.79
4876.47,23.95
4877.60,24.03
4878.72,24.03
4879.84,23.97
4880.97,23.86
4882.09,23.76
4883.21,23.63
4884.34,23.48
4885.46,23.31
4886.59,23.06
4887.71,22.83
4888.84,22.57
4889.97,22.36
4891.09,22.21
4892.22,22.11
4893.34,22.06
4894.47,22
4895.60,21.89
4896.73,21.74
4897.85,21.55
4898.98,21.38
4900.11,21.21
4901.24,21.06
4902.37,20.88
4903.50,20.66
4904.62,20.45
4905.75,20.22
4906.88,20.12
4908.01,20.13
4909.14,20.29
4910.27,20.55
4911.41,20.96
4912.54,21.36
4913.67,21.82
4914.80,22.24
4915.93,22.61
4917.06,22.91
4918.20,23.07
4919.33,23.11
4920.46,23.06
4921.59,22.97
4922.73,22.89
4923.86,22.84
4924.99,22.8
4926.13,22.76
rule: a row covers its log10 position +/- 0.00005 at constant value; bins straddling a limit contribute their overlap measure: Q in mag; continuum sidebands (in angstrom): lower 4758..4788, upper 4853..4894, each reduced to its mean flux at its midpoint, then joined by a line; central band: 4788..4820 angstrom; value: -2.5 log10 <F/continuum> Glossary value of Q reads 0.07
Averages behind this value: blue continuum 25.3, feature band 23.2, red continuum 23.3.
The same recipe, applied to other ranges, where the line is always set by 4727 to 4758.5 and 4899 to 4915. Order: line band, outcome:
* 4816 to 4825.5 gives 0.08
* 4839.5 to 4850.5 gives 0.04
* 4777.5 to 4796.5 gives 0.04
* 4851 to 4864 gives -0.04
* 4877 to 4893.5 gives -0.07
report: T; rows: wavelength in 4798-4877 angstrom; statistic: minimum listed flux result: 21.65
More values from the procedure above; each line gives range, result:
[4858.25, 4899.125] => 21.38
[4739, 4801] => 23.69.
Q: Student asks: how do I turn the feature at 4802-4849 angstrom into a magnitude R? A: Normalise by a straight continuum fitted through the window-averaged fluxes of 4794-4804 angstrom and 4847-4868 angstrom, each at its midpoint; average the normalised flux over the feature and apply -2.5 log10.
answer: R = 0.04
